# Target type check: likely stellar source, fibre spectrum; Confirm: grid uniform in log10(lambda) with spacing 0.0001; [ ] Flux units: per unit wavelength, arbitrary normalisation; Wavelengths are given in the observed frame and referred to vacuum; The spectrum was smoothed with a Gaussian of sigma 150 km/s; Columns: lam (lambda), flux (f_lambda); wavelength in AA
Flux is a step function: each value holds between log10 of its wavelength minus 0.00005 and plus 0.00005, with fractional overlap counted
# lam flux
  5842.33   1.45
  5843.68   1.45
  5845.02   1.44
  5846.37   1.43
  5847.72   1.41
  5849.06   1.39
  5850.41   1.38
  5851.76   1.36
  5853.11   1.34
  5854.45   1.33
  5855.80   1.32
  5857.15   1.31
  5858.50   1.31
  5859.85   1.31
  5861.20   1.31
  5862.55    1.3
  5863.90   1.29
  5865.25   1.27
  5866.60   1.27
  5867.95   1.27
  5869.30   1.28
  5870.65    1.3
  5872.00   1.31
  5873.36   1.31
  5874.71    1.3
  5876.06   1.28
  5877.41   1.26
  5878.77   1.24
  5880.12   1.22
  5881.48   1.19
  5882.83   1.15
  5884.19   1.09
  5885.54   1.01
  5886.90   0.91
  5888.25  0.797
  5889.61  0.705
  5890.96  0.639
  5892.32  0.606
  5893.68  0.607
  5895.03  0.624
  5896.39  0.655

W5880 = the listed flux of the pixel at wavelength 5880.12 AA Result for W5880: 1.22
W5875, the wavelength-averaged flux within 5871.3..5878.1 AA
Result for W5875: 1.29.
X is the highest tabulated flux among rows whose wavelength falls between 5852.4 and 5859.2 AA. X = 1.34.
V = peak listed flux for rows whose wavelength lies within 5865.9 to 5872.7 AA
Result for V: 1.31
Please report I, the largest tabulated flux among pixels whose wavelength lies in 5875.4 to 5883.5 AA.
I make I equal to 1.28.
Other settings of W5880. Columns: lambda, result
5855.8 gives 1.32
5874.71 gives 1.3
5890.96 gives 0.639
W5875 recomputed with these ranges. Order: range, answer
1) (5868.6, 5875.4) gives 1.3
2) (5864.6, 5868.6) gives 1.27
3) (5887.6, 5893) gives 0.686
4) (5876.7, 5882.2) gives 1.23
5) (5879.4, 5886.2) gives 1.13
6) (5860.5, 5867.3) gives 1.29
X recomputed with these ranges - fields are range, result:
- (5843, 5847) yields 1.45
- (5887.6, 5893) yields 0.797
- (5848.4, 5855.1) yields 1.39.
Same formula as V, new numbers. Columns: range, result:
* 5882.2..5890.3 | 1.15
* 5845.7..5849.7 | 1.43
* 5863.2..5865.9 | 1.29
